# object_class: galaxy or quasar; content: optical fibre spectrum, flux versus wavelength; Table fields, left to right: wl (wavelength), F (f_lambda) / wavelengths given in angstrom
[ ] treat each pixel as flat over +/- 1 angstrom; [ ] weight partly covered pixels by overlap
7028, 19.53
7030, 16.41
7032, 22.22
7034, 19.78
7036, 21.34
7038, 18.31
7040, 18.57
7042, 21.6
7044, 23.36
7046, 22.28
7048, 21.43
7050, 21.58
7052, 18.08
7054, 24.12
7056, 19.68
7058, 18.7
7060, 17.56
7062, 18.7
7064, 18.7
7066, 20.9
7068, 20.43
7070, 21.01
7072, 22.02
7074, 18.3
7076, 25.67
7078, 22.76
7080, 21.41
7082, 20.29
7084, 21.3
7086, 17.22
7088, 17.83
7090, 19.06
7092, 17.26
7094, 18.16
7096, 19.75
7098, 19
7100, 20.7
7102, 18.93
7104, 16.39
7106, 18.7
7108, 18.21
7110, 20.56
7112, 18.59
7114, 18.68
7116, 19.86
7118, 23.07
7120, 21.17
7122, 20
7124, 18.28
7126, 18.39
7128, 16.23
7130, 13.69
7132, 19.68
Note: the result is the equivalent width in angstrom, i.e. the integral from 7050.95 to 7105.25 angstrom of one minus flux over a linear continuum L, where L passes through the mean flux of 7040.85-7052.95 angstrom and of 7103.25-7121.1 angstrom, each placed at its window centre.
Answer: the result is 1.9 angstrom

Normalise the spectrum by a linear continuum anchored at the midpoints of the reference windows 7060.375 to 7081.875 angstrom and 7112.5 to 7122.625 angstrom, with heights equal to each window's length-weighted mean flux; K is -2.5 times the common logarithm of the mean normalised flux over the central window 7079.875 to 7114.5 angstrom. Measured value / 0.09 mag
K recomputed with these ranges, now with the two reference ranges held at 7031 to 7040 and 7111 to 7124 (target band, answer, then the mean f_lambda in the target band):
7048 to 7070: 0.011 mag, 20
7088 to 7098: 0.089 mag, 18.5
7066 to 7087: -0.047 mag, 21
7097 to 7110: 0.073 mag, 18.8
